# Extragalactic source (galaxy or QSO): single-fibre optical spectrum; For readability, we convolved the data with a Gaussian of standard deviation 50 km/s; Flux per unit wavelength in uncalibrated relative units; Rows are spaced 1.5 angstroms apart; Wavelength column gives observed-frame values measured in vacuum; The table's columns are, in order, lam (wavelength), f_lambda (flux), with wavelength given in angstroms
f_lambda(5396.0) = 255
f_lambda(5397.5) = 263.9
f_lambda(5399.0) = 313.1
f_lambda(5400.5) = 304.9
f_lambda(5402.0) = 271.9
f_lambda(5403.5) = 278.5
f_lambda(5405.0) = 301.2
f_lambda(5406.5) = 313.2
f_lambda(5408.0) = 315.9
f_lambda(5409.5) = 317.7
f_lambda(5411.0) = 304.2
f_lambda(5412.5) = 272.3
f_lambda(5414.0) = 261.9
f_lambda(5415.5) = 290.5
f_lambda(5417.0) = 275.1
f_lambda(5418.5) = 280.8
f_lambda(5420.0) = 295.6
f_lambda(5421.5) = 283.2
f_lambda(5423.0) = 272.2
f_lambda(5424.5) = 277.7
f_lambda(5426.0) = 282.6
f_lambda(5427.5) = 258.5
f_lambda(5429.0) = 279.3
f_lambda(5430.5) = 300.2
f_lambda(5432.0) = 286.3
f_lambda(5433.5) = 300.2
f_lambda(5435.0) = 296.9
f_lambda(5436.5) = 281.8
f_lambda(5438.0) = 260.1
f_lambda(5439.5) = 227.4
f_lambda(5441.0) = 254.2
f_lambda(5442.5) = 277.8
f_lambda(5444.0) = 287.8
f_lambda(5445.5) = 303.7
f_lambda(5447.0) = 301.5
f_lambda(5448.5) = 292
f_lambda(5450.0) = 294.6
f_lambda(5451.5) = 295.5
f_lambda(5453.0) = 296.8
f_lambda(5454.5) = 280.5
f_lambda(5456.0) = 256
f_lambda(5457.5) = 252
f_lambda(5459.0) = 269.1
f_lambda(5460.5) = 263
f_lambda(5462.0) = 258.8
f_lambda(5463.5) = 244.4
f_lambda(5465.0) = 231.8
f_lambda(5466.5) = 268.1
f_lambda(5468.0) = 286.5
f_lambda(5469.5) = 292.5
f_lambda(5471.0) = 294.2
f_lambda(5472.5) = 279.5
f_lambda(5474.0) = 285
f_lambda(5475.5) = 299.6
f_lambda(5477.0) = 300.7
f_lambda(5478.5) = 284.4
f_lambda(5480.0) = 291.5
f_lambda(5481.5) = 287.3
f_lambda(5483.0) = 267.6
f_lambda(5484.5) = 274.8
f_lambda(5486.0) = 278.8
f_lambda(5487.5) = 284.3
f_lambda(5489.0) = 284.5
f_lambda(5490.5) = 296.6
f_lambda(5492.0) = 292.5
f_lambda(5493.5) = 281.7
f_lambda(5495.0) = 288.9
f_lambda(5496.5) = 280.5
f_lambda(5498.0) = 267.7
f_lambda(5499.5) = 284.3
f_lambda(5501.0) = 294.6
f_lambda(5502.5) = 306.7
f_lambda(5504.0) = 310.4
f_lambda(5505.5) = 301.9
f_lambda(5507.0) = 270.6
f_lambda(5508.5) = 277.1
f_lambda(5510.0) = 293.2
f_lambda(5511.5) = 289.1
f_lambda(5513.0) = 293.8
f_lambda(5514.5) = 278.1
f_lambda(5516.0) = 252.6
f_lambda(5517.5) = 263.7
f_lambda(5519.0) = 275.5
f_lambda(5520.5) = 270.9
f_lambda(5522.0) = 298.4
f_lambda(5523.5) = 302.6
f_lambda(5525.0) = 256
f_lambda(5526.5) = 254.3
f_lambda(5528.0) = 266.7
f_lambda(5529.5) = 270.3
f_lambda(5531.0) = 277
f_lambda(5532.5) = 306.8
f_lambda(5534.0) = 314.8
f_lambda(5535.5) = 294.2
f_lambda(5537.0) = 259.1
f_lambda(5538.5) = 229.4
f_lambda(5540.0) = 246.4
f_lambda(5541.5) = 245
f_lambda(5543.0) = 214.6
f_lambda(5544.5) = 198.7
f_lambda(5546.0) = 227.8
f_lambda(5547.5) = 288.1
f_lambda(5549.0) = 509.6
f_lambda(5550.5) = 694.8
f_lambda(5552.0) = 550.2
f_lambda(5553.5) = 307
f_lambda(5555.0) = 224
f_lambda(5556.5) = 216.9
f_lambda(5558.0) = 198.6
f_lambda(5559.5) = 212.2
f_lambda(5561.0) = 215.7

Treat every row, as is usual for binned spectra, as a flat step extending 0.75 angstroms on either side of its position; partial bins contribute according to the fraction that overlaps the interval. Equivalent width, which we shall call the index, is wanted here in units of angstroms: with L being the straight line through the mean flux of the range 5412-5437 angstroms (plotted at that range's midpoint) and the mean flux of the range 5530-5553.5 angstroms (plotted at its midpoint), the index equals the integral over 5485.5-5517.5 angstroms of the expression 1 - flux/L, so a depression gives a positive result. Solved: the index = 2.4 angstroms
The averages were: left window 282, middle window 286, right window 323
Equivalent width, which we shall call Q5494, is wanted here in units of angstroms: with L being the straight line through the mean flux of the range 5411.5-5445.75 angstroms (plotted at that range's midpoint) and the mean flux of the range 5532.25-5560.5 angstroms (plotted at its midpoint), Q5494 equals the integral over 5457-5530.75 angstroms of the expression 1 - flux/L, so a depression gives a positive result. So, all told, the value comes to 2.9 angstroms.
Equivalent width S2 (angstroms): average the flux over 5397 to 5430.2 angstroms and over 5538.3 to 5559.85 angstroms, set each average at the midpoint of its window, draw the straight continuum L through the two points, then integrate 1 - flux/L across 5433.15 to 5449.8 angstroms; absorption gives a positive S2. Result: 0.6 angstroms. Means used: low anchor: 287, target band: 280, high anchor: 308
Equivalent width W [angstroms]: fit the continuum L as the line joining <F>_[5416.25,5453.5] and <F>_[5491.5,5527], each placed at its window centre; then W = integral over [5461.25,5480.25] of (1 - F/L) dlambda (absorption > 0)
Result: 0.3 angstroms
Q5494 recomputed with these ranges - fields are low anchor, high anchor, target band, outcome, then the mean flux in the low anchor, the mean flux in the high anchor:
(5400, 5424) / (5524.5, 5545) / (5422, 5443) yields 0.69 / 290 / 260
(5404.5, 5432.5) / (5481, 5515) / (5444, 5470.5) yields 1.00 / 288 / 286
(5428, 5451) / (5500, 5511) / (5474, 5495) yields 0.24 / 283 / 293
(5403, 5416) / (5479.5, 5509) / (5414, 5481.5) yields 2.79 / 295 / 286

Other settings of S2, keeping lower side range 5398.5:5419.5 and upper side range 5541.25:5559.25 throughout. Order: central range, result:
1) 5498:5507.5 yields 0.58 angstroms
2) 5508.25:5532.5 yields 2.97 angstroms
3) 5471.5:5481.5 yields 0.55 angstroms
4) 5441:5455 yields 0.48 angstroms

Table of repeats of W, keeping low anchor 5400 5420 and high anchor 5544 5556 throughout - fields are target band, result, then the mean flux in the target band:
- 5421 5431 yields 0.7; 278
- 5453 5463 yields 1.7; 265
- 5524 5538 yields 3.3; 277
